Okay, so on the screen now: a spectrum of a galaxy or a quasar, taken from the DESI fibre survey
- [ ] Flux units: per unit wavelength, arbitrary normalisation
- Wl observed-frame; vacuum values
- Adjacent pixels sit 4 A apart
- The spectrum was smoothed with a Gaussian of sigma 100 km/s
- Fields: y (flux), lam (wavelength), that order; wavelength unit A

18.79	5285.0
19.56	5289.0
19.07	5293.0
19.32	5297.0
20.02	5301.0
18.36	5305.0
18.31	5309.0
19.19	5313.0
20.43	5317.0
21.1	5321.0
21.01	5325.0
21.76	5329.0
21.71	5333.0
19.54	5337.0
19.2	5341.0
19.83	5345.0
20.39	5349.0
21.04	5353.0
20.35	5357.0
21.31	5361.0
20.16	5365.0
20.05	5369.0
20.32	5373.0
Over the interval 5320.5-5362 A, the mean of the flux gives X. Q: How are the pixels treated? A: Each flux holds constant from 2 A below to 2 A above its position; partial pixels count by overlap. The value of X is 20.6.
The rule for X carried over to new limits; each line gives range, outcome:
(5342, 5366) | 20.5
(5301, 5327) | 19.8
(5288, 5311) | 19.1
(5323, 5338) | 21.1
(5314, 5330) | 20.9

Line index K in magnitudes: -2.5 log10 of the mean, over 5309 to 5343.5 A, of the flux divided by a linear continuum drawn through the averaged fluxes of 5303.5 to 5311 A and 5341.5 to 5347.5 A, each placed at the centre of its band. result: -0.07 mag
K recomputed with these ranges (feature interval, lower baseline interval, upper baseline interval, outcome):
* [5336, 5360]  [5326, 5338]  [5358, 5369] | 0.038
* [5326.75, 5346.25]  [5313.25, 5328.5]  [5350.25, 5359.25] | 0.015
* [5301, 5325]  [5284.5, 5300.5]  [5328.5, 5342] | 0.013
